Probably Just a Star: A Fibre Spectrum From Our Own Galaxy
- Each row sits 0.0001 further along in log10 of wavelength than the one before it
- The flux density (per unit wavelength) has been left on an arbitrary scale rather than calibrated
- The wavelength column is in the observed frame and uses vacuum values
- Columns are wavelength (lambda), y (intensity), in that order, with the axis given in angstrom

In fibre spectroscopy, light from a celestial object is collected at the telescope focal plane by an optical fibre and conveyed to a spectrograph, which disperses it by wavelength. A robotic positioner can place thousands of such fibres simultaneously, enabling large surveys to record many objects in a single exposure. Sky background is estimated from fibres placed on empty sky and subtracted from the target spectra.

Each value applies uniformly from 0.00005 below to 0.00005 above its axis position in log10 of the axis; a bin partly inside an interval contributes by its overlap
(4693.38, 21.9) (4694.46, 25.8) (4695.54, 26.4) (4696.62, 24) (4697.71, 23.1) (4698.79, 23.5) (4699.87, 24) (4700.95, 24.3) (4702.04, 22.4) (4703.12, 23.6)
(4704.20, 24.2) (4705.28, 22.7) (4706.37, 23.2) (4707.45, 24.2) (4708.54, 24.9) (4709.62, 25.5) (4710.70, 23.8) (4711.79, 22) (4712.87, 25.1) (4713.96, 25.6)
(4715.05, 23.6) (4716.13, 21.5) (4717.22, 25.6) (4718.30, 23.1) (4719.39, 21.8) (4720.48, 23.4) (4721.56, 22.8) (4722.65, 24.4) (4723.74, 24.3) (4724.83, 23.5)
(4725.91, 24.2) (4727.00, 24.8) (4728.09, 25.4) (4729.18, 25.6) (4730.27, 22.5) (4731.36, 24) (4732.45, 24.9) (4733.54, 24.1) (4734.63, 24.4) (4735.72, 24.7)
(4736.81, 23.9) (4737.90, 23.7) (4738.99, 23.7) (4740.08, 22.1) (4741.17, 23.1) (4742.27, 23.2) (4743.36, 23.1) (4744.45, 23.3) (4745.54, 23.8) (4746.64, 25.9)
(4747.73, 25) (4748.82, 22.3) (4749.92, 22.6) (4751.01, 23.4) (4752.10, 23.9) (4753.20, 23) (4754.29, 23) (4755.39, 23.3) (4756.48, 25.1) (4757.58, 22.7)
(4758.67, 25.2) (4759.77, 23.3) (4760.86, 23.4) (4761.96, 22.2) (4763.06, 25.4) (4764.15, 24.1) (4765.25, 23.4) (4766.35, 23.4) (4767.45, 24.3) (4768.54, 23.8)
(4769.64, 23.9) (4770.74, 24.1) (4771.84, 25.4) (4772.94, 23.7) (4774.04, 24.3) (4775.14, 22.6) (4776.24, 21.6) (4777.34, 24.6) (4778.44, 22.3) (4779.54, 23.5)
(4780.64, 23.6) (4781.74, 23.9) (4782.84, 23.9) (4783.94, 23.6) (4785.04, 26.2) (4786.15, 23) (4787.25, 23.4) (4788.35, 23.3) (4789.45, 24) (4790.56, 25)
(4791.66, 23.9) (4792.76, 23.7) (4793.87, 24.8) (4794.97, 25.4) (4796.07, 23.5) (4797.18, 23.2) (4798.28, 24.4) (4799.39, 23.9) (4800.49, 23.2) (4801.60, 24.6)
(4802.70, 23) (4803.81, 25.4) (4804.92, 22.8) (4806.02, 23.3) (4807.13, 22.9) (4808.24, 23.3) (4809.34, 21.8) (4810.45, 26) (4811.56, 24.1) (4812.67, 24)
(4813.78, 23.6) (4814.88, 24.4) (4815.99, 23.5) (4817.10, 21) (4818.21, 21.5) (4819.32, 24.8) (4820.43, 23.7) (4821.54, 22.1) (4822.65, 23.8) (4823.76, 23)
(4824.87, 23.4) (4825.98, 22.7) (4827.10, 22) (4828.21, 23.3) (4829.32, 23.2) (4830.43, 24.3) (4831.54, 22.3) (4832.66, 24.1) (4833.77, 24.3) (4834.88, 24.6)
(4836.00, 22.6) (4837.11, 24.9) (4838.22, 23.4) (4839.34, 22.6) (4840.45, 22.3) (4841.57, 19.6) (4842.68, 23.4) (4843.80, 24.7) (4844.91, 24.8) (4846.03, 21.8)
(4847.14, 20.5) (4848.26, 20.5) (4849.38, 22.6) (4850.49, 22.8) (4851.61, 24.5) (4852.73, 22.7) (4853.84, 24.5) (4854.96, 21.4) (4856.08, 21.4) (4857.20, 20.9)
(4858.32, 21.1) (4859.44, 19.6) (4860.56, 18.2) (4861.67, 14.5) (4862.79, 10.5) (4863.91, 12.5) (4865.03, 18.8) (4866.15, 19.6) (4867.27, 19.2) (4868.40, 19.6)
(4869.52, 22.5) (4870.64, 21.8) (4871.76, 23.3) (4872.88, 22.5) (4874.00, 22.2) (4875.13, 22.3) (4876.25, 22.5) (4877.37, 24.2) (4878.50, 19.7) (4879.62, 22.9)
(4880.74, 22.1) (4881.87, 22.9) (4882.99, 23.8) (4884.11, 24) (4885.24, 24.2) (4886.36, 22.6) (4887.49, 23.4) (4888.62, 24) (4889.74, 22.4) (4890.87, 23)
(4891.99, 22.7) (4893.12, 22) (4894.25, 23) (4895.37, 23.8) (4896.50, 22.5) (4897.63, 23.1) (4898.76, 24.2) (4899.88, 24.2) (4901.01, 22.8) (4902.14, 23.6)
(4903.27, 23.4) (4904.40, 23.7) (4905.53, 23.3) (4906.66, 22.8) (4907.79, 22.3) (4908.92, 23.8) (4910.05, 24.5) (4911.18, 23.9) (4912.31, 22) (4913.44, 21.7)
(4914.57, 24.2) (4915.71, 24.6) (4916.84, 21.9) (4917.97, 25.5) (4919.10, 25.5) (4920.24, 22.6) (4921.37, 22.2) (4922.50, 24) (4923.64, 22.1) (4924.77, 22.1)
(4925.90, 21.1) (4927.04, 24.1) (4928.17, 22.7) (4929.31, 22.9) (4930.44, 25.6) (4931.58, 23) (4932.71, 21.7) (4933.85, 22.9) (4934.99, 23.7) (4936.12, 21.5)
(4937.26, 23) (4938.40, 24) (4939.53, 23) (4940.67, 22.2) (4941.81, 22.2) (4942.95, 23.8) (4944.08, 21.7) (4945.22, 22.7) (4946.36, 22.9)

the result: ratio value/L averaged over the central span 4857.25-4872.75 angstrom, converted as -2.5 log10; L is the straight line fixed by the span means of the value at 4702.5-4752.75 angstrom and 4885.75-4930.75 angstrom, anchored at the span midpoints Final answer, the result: 0.24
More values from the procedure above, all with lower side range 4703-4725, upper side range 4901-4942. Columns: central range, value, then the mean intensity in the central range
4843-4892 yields 0.088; 21.5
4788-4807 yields -0.020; 23.9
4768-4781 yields -0.001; 23.6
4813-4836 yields 0.008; 23.3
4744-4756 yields 0.002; 23.6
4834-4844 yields 0.014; 23.1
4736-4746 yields 0.015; 23.4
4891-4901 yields 0.002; 23.2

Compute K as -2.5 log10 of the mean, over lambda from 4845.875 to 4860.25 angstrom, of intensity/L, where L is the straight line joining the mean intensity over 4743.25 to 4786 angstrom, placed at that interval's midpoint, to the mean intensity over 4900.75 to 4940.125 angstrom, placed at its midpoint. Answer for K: 0.08 mag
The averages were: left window 23.7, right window 23.2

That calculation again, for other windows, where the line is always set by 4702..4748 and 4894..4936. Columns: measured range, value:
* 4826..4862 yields 0.05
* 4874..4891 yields 0.02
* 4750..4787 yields 0.00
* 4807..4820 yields 0.01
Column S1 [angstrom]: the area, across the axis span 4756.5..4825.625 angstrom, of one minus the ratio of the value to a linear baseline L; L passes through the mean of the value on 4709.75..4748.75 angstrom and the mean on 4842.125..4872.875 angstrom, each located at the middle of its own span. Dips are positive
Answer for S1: -4.2 angstrom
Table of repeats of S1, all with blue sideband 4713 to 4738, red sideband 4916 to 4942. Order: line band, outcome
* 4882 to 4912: -0.2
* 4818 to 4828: 0.2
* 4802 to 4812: 0.0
